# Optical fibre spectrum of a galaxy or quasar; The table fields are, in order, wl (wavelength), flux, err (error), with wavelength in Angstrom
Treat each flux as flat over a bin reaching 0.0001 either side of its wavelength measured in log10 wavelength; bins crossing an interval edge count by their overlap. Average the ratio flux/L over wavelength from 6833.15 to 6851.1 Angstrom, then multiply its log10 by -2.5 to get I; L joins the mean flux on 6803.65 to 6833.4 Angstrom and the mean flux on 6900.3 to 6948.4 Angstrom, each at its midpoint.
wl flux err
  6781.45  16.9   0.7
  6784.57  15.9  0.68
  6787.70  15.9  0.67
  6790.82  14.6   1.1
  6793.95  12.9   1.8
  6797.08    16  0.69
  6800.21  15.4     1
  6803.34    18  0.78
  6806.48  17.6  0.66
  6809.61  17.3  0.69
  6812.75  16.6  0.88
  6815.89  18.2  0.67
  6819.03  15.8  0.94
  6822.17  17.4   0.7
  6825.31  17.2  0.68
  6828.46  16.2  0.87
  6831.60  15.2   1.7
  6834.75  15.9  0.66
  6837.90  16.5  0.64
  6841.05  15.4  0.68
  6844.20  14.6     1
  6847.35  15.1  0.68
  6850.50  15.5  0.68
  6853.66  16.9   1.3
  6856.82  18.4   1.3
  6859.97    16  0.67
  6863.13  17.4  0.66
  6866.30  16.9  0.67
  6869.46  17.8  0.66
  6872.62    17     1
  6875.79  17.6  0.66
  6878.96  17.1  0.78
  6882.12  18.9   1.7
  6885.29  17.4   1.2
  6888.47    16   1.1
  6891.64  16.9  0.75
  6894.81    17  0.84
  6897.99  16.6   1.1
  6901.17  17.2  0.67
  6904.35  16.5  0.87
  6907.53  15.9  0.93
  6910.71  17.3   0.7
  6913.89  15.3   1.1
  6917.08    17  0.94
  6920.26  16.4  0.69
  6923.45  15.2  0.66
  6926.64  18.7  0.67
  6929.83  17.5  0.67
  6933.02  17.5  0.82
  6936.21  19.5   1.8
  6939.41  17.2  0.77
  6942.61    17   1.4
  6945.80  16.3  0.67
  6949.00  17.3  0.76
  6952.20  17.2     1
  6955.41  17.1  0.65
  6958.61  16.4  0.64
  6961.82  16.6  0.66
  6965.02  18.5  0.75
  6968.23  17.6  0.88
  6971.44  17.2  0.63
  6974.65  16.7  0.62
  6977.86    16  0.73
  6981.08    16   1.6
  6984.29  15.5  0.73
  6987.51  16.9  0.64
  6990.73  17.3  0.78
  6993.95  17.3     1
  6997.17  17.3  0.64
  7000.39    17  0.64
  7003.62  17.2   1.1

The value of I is 0.09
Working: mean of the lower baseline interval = 16.9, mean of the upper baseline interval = 17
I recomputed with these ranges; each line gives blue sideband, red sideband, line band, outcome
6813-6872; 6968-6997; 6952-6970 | -0.04 mag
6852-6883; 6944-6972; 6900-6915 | 0.05 mag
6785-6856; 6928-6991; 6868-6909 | -0.03 mag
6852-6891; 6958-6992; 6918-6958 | -0.02 mag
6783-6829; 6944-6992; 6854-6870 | -0.05 mag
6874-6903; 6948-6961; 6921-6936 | -0.02 mag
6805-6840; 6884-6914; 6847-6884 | -0.03 mag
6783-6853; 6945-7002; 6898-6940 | -0.02 mag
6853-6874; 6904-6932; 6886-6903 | 0.01 mag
